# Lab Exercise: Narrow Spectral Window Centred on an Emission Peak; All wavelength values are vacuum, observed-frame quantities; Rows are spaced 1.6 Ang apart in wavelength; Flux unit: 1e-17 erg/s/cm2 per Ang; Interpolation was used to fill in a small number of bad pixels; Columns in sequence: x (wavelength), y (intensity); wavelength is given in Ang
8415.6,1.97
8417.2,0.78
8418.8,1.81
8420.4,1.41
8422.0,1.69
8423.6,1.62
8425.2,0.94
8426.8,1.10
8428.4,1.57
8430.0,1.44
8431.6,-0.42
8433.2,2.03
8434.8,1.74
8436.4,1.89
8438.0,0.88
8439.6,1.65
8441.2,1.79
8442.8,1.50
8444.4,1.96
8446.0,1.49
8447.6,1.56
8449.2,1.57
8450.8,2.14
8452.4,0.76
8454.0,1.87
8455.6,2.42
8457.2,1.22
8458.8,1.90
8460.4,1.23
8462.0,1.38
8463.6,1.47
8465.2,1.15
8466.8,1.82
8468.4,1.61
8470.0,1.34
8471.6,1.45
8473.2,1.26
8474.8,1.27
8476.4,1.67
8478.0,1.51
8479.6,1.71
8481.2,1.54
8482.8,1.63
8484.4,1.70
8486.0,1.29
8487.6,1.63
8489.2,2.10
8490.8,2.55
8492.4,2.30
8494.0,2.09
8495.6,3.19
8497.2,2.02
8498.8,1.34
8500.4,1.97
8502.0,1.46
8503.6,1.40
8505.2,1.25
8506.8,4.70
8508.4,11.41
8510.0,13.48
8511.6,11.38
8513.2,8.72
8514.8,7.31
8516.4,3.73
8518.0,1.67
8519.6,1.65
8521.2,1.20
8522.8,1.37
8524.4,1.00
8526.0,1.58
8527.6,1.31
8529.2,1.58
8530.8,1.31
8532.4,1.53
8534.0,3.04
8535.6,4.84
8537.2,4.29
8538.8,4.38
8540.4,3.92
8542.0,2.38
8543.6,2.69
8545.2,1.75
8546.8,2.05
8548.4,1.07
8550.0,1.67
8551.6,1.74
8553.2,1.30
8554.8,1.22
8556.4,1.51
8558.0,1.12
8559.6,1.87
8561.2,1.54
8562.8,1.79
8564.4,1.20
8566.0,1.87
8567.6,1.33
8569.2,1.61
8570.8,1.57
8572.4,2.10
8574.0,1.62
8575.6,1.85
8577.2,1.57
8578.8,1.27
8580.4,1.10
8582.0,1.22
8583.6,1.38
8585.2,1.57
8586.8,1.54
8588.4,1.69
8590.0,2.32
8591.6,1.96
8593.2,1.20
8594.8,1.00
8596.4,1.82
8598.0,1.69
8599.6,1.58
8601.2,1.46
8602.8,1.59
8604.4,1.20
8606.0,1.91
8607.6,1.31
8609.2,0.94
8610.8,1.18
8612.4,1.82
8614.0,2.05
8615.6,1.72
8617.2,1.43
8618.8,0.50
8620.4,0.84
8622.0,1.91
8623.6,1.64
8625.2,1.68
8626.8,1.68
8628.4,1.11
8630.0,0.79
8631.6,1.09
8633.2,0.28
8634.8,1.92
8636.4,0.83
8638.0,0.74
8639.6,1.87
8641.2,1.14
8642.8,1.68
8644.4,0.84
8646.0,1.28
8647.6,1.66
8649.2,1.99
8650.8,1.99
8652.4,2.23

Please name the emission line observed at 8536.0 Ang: [N II]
